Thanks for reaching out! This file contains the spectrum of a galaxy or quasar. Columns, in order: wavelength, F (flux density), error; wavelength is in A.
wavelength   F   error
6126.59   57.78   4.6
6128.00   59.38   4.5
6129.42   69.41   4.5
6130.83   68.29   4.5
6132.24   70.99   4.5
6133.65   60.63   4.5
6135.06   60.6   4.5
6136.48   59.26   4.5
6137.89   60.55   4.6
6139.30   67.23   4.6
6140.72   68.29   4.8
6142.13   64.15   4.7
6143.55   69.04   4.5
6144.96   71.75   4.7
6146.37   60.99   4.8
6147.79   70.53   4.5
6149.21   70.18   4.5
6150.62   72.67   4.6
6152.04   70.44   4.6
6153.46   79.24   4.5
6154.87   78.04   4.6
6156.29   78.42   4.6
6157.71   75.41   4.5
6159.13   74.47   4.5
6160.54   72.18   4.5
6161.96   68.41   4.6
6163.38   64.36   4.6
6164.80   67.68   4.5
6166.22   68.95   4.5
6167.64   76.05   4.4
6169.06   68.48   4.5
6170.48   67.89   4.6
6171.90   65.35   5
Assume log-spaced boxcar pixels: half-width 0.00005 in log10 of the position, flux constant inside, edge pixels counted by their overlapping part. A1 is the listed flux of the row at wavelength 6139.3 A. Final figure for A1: 67.23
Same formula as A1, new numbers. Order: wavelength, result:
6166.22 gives 68.95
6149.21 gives 70.18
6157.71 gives 75.41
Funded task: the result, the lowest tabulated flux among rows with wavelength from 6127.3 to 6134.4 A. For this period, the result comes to 59.38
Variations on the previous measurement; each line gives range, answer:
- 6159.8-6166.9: 64.36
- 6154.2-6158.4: 75.41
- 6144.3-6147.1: 60.99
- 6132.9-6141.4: 59.26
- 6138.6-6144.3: 64.15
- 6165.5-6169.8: 68.48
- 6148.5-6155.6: 70.18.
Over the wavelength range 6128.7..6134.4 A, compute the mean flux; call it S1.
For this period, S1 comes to 67.3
